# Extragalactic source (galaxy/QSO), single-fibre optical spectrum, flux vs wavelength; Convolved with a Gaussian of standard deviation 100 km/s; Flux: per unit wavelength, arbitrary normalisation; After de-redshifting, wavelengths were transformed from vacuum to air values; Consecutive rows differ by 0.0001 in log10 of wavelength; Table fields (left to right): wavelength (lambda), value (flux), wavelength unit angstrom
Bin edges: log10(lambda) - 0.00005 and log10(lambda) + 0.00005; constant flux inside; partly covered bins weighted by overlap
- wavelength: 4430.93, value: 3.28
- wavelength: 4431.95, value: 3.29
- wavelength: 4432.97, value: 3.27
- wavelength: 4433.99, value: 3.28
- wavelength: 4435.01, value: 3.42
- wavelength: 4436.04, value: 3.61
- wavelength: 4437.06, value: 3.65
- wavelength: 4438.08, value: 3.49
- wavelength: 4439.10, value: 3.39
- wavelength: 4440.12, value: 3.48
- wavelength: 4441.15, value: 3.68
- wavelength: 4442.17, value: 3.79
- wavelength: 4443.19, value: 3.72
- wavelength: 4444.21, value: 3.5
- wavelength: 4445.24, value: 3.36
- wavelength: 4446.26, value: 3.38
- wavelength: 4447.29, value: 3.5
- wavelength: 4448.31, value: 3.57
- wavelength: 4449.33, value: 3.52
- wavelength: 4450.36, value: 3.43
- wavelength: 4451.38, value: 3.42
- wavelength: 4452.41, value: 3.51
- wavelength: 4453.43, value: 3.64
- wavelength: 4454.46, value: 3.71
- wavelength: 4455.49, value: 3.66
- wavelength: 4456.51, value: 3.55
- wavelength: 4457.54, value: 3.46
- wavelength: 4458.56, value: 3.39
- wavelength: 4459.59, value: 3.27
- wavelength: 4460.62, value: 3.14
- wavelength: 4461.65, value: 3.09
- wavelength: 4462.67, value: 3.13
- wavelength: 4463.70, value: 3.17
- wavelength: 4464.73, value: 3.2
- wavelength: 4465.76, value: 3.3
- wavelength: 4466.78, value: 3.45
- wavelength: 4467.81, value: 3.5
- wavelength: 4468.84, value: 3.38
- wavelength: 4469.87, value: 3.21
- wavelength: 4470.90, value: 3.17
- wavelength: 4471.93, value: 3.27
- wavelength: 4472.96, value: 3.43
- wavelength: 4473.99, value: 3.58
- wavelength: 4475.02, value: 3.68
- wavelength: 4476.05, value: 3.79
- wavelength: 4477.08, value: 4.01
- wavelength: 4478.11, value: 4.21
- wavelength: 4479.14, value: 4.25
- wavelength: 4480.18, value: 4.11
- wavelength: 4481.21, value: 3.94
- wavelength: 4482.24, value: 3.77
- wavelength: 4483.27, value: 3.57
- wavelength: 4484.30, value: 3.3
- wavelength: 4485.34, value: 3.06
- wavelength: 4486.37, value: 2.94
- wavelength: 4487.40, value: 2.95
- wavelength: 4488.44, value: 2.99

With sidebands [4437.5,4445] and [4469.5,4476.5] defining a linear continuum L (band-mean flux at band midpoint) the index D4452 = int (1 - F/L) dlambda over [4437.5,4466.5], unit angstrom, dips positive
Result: 0.7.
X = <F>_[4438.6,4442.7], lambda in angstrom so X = 3.59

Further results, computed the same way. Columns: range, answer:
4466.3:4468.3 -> 3.47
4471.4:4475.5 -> 3.49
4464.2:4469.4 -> 3.36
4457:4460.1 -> 3.37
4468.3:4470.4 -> 3.29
